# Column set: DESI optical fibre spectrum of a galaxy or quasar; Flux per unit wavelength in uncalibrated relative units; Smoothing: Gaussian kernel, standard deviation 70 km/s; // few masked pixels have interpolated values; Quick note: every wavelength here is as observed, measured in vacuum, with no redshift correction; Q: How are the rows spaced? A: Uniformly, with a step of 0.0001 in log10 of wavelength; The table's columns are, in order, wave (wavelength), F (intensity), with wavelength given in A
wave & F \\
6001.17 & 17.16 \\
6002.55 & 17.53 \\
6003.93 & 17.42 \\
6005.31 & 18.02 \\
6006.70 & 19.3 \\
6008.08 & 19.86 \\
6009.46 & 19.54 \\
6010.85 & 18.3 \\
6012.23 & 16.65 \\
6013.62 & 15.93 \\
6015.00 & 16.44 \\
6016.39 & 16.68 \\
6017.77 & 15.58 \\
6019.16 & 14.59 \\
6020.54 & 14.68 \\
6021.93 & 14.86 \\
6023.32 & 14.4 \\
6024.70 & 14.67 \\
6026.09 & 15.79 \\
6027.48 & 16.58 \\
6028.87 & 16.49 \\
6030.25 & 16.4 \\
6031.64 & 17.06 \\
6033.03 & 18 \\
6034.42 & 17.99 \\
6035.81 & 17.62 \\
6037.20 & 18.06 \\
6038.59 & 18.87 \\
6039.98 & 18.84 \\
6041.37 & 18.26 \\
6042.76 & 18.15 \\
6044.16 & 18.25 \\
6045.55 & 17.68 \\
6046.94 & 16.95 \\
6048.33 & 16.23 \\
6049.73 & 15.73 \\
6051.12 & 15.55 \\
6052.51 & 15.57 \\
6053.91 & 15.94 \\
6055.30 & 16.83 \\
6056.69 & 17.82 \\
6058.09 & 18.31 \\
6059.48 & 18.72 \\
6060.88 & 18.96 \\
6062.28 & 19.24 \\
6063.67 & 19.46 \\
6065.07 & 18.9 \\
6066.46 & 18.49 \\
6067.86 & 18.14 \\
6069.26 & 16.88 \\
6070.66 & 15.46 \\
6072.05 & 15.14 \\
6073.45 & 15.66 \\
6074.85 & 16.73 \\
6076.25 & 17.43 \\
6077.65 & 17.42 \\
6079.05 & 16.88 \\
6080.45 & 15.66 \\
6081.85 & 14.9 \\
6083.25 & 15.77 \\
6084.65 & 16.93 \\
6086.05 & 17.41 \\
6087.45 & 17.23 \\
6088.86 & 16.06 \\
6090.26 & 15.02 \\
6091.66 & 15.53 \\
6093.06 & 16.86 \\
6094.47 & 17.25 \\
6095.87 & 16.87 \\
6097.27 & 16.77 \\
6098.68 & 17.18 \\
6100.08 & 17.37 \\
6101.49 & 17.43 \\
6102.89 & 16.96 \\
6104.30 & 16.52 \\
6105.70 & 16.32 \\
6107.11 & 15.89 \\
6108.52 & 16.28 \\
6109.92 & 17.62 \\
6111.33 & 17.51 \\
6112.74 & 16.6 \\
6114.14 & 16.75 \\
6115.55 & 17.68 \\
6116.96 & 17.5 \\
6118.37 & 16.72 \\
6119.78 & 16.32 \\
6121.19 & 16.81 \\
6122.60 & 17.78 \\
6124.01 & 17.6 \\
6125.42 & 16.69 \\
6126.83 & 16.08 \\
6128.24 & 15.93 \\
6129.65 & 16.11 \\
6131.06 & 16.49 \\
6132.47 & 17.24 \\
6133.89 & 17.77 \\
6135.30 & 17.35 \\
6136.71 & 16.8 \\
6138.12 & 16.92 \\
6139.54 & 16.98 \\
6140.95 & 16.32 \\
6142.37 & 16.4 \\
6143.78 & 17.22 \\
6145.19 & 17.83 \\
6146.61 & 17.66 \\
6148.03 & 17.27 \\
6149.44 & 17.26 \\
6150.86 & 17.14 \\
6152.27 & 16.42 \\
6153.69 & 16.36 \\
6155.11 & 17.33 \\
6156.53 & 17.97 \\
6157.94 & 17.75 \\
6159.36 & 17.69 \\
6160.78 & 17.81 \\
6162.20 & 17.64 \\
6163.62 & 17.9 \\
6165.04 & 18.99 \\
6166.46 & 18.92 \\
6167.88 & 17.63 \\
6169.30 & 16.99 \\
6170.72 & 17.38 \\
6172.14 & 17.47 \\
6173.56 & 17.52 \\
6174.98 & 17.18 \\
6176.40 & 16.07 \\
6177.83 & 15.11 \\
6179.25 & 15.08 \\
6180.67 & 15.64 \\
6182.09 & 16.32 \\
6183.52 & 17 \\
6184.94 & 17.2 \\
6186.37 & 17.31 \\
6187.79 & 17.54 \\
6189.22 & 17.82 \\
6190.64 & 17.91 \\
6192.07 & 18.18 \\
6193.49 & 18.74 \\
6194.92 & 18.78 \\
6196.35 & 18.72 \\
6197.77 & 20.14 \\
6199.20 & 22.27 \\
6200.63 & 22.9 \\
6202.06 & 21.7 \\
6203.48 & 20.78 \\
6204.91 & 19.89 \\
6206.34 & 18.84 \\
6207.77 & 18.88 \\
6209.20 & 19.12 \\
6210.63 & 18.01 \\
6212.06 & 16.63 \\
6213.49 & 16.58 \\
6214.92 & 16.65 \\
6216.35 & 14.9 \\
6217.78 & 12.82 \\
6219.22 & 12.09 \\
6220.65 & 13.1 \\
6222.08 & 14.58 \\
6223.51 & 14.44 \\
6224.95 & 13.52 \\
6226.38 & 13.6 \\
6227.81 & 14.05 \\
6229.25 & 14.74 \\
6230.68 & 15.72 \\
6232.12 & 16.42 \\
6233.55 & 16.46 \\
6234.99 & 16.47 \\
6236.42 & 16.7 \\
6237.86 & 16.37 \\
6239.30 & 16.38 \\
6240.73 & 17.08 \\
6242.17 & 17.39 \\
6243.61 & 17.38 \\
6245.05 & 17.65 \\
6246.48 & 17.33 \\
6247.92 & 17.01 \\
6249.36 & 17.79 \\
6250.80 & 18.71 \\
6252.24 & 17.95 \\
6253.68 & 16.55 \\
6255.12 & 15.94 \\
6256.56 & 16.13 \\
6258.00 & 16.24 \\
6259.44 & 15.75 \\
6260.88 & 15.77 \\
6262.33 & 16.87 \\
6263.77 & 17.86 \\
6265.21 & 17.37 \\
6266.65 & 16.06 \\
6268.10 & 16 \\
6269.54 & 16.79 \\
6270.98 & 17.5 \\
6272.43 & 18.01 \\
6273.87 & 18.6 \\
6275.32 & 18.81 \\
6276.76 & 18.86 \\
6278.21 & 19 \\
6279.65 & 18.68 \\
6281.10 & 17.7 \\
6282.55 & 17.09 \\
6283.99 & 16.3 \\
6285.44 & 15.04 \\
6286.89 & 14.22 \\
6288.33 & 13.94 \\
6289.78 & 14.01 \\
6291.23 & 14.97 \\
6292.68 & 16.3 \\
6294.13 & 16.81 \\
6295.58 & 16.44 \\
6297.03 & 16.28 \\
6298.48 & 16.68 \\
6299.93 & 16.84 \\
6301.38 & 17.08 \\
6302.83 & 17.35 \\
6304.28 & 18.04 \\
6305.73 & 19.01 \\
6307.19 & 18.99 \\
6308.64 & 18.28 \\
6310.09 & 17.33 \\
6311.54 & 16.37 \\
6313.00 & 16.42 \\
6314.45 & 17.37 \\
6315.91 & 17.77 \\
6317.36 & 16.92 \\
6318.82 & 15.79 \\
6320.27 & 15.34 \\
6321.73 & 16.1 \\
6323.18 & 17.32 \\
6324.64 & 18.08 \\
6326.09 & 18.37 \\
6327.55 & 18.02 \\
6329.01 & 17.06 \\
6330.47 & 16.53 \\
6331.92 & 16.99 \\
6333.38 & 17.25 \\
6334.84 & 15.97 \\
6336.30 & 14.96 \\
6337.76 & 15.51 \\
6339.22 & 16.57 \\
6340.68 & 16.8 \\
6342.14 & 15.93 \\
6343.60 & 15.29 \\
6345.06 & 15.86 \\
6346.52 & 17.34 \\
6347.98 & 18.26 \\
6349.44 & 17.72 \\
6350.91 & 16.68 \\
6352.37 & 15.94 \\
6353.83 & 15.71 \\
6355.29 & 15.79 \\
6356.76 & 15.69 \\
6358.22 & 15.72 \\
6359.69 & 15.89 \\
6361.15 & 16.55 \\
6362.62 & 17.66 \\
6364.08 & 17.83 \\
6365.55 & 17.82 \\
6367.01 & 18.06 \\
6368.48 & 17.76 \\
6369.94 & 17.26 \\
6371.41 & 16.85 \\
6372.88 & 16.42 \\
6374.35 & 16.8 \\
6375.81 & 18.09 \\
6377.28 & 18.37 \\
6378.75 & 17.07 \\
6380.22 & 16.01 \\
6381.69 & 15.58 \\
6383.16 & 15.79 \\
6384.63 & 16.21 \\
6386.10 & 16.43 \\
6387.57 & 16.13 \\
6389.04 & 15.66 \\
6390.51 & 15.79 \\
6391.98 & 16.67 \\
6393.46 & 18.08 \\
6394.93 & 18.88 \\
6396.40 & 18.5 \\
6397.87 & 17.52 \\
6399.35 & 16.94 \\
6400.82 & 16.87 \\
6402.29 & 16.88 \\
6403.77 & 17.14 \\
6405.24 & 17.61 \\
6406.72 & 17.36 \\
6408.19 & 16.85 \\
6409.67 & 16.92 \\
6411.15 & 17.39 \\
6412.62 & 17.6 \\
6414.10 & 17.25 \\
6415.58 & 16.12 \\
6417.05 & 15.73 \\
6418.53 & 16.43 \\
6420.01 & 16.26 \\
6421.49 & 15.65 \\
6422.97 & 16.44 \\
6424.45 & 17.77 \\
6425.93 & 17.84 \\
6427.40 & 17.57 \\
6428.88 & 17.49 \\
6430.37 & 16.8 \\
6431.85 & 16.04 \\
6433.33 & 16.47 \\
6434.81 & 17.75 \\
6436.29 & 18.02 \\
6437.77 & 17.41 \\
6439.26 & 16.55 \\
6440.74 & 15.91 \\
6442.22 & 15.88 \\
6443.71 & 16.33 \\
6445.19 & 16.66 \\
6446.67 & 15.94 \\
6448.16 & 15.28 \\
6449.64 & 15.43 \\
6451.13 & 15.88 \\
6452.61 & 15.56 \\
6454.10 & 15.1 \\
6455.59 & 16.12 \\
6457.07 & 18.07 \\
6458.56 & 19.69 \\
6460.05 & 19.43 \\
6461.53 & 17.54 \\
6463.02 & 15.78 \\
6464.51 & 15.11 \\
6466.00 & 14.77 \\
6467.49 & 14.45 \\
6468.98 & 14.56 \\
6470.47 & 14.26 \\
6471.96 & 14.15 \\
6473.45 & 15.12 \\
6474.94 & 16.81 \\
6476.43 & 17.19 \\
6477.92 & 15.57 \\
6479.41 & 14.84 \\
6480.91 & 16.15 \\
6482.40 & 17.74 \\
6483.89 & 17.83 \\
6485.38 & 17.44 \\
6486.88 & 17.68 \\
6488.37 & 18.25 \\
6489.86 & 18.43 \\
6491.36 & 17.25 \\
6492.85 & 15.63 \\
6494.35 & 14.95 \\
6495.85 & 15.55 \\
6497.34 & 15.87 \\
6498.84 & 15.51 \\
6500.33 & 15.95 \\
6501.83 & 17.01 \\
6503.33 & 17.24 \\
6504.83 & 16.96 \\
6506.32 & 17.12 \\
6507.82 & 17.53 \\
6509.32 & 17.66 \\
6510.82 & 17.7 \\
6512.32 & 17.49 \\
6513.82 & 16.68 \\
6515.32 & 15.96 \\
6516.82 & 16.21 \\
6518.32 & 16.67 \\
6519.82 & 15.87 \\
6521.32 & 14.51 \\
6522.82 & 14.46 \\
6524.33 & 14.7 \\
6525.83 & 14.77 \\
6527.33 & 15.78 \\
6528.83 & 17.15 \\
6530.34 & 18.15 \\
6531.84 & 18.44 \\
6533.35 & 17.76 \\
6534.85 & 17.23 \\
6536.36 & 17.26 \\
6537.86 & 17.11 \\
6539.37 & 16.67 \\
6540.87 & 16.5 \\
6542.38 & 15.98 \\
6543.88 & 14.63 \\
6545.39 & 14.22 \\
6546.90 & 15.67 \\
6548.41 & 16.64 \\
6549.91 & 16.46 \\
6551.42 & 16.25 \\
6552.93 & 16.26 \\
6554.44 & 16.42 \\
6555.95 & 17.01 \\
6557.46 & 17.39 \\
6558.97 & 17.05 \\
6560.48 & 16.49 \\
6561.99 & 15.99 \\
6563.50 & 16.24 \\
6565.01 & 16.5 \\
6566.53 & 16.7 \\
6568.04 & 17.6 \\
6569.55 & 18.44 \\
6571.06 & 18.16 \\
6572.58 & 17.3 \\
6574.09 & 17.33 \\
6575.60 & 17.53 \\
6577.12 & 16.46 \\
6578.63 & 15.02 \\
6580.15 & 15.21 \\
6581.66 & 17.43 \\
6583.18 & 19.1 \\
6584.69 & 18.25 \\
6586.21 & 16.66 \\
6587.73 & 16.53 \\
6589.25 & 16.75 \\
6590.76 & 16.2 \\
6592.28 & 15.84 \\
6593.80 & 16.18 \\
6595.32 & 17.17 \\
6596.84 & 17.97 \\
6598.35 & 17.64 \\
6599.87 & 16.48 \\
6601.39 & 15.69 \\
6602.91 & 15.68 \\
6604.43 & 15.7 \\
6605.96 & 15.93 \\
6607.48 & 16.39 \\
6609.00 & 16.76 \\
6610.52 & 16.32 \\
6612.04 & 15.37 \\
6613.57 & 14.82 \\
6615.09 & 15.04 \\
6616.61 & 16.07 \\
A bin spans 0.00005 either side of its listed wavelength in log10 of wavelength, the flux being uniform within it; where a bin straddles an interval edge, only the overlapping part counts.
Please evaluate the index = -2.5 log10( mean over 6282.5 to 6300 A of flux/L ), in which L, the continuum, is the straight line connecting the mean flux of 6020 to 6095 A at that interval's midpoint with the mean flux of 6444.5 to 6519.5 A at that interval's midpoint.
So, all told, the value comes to 0.066 mag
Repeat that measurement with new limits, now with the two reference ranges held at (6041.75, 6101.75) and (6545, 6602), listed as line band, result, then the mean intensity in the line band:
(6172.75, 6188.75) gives 0.02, 16.6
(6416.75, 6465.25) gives 0.01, 16.7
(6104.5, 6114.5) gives 0.02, 16.7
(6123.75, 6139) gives 0.01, 16.8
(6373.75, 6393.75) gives 0.02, 16.6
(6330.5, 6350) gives 0.02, 16.5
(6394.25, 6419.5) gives -0.02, 17.2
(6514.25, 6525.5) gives 0.09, 15.5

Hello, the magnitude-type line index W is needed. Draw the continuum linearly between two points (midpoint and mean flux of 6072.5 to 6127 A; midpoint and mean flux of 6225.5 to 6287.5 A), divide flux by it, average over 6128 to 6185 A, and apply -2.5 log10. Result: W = -0.02 mag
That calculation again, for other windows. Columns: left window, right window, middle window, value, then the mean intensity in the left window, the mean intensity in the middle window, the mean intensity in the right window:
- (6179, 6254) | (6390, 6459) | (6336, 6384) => 0.017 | 17.1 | 16.7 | 16.8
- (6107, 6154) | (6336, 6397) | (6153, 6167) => -0.057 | 16.9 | 17.8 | 16.7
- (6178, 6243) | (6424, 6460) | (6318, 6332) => -0.005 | 17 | 17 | 16.8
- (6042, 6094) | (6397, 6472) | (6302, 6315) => -0.061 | 17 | 17.7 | 16.6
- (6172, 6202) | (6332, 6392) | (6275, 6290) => 0.030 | 17.9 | 16.7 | 16.6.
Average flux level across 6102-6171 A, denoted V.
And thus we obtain 17.1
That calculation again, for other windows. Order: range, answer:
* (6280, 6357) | 16.6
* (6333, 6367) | 16.5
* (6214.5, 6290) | 16.3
